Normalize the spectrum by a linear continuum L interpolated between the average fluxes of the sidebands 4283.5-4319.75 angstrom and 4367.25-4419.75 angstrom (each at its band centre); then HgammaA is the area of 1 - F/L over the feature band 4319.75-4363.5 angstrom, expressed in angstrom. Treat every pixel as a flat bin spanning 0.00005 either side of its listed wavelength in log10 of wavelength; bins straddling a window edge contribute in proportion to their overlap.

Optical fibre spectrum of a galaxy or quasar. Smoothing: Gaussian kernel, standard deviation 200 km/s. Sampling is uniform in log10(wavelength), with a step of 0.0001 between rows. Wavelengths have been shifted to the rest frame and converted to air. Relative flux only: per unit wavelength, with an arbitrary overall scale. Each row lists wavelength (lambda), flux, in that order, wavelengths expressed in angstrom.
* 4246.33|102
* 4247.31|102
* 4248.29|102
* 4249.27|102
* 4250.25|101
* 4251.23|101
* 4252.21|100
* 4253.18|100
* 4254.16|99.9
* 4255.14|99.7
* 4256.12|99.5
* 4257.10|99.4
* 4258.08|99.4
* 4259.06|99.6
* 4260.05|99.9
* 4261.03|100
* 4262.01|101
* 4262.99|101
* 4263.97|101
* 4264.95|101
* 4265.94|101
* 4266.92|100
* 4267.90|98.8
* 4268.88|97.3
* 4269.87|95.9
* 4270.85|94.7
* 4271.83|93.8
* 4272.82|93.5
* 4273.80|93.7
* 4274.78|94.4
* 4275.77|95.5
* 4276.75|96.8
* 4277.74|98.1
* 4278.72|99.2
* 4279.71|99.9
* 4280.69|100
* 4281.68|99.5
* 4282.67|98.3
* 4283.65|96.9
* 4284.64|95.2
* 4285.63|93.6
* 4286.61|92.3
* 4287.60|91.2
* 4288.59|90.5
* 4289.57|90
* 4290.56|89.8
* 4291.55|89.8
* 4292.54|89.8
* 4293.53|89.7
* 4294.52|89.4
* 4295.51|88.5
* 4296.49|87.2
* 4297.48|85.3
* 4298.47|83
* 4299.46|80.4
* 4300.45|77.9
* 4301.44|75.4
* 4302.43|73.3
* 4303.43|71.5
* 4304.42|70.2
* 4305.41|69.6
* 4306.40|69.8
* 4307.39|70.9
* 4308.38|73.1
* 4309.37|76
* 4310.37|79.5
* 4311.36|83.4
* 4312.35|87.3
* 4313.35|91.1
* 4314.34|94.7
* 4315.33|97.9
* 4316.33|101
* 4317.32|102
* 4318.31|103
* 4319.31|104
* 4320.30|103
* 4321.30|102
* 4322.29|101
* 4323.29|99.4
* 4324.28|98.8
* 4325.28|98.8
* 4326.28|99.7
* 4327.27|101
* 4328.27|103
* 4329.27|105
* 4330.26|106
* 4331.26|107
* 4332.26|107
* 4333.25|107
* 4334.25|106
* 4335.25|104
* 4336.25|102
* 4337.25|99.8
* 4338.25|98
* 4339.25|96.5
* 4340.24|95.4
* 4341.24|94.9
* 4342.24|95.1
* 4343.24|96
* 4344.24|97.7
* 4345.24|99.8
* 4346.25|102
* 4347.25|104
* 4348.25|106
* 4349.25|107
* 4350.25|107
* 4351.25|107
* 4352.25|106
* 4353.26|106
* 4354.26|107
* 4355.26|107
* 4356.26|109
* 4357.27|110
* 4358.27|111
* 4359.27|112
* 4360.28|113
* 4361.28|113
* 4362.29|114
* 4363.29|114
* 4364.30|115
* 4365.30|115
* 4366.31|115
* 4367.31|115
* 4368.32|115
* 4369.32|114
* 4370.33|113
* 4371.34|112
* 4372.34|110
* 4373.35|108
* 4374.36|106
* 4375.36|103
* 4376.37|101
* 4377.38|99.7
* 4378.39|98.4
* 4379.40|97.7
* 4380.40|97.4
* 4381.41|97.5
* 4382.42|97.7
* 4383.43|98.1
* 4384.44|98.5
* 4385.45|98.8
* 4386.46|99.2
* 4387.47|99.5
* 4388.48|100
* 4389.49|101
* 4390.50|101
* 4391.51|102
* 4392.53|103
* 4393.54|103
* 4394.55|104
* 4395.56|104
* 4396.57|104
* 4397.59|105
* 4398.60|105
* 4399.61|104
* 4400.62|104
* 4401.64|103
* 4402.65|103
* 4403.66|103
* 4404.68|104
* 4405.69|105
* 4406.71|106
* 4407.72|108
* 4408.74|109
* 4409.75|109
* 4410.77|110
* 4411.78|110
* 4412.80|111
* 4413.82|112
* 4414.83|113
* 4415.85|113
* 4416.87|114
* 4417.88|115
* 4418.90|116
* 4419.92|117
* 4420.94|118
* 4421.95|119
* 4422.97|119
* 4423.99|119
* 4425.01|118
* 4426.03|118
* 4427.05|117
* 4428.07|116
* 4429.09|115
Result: -4.4 angstrom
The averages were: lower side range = 86.2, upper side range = 105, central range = 104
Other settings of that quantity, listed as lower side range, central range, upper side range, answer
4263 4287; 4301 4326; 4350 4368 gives 3.8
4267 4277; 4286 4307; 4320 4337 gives 3.3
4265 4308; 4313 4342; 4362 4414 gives -1.5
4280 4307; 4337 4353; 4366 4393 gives -0.7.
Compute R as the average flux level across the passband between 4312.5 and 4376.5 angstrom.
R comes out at 105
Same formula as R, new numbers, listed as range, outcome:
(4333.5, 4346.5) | 99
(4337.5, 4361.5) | 104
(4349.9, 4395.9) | 106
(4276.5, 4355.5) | 94.6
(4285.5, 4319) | 85.3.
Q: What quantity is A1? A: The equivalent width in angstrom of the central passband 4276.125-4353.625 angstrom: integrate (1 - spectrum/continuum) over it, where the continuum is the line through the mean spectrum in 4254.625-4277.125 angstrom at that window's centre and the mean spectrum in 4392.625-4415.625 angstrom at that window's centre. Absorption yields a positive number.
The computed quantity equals 5.2 angstrom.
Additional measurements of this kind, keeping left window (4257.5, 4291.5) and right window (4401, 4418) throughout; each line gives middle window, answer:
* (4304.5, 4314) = 2.1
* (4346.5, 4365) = -1.0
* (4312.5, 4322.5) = 0.1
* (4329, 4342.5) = 0.0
